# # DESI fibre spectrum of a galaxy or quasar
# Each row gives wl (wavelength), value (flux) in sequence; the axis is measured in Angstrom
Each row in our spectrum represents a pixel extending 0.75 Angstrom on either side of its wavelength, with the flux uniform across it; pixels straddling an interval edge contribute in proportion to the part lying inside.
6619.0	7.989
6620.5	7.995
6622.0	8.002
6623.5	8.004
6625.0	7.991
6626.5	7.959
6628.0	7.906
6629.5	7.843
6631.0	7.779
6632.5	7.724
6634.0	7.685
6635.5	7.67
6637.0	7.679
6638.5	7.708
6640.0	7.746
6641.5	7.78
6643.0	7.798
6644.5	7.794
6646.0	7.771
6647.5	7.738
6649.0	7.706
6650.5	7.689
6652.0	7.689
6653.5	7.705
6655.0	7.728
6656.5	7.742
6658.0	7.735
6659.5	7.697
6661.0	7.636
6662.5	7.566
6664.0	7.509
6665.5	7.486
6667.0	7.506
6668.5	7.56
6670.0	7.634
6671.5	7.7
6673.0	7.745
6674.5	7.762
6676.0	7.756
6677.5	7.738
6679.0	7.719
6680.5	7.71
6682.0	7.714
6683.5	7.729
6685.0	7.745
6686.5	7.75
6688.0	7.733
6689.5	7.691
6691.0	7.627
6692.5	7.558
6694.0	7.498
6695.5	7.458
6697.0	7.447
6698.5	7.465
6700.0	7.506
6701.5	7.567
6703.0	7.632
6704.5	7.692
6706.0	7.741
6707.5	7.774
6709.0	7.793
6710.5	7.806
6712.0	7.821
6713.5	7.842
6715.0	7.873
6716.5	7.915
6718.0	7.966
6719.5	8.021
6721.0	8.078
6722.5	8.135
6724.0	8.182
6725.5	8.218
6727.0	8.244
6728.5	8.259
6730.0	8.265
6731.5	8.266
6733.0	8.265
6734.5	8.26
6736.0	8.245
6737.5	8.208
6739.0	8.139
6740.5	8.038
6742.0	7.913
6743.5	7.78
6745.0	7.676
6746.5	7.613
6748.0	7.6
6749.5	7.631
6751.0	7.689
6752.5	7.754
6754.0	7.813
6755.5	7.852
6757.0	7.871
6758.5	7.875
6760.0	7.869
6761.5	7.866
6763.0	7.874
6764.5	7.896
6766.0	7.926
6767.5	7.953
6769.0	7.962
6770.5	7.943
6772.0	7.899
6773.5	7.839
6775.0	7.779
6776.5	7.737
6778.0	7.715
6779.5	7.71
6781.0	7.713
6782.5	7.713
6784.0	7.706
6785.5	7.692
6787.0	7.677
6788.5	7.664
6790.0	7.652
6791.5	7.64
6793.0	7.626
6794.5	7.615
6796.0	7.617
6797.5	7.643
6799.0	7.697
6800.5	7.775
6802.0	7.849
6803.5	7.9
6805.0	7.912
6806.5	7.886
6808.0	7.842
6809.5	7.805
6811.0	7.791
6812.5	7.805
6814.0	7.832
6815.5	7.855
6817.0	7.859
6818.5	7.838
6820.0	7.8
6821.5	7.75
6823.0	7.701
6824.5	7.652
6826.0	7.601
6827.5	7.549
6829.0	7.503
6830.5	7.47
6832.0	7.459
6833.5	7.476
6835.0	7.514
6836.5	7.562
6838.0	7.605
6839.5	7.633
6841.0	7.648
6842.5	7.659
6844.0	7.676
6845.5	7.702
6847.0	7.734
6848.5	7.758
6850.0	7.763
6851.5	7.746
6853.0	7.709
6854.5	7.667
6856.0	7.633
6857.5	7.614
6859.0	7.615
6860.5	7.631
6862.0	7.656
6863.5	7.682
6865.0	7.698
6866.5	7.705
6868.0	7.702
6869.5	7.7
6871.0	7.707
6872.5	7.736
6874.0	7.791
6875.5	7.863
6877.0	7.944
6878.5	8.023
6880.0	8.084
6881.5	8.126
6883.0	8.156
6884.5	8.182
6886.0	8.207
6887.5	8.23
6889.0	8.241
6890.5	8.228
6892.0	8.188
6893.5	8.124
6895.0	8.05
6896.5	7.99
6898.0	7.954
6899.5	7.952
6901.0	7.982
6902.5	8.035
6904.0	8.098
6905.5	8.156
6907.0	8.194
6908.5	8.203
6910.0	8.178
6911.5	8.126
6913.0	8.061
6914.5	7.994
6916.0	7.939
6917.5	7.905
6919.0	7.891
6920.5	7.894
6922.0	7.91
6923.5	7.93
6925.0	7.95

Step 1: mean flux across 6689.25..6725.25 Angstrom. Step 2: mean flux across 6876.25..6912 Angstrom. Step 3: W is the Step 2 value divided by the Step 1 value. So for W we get 1.0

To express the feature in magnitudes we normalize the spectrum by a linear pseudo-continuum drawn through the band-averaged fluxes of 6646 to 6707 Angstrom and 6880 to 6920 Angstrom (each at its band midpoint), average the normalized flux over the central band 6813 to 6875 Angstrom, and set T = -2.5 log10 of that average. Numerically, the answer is 0.04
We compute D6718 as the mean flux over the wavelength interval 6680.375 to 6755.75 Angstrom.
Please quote 7.85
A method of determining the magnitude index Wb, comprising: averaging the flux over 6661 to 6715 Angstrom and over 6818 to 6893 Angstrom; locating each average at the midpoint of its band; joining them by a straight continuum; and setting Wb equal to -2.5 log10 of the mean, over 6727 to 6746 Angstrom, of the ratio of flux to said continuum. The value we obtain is -0.057 mag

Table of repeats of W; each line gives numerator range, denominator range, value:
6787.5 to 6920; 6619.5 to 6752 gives 1.00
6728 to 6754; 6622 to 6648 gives 1.02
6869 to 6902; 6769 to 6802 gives 1.04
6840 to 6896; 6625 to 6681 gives 1.02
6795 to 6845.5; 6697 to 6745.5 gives 0.97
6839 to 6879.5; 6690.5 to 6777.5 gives 0.98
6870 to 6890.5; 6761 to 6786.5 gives 1.03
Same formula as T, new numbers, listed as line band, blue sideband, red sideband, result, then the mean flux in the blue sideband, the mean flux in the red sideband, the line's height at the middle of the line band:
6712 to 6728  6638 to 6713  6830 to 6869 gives -0.05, 7.68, 7.64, 7.67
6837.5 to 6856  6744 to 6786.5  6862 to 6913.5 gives 0.03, 7.79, 8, 7.93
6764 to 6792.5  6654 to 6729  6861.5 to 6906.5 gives 0.01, 7.75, 7.98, 7.85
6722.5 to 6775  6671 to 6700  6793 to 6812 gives -0.03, 7.66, 7.77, 7.72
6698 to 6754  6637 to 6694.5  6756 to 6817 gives -0.02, 7.69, 7.79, 7.74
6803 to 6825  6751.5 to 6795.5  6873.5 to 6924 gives 0.01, 7.79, 8.06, 7.87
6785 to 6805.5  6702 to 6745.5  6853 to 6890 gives 0.03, 8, 7.86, 7.93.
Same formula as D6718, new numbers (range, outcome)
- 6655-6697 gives 7.65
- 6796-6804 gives 7.75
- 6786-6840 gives 7.7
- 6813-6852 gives 7.67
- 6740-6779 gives 7.82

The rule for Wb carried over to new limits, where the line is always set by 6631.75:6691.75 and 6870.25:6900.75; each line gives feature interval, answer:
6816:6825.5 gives 0.02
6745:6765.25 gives 0.01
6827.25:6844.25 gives 0.06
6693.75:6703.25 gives 0.04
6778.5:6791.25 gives 0.03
